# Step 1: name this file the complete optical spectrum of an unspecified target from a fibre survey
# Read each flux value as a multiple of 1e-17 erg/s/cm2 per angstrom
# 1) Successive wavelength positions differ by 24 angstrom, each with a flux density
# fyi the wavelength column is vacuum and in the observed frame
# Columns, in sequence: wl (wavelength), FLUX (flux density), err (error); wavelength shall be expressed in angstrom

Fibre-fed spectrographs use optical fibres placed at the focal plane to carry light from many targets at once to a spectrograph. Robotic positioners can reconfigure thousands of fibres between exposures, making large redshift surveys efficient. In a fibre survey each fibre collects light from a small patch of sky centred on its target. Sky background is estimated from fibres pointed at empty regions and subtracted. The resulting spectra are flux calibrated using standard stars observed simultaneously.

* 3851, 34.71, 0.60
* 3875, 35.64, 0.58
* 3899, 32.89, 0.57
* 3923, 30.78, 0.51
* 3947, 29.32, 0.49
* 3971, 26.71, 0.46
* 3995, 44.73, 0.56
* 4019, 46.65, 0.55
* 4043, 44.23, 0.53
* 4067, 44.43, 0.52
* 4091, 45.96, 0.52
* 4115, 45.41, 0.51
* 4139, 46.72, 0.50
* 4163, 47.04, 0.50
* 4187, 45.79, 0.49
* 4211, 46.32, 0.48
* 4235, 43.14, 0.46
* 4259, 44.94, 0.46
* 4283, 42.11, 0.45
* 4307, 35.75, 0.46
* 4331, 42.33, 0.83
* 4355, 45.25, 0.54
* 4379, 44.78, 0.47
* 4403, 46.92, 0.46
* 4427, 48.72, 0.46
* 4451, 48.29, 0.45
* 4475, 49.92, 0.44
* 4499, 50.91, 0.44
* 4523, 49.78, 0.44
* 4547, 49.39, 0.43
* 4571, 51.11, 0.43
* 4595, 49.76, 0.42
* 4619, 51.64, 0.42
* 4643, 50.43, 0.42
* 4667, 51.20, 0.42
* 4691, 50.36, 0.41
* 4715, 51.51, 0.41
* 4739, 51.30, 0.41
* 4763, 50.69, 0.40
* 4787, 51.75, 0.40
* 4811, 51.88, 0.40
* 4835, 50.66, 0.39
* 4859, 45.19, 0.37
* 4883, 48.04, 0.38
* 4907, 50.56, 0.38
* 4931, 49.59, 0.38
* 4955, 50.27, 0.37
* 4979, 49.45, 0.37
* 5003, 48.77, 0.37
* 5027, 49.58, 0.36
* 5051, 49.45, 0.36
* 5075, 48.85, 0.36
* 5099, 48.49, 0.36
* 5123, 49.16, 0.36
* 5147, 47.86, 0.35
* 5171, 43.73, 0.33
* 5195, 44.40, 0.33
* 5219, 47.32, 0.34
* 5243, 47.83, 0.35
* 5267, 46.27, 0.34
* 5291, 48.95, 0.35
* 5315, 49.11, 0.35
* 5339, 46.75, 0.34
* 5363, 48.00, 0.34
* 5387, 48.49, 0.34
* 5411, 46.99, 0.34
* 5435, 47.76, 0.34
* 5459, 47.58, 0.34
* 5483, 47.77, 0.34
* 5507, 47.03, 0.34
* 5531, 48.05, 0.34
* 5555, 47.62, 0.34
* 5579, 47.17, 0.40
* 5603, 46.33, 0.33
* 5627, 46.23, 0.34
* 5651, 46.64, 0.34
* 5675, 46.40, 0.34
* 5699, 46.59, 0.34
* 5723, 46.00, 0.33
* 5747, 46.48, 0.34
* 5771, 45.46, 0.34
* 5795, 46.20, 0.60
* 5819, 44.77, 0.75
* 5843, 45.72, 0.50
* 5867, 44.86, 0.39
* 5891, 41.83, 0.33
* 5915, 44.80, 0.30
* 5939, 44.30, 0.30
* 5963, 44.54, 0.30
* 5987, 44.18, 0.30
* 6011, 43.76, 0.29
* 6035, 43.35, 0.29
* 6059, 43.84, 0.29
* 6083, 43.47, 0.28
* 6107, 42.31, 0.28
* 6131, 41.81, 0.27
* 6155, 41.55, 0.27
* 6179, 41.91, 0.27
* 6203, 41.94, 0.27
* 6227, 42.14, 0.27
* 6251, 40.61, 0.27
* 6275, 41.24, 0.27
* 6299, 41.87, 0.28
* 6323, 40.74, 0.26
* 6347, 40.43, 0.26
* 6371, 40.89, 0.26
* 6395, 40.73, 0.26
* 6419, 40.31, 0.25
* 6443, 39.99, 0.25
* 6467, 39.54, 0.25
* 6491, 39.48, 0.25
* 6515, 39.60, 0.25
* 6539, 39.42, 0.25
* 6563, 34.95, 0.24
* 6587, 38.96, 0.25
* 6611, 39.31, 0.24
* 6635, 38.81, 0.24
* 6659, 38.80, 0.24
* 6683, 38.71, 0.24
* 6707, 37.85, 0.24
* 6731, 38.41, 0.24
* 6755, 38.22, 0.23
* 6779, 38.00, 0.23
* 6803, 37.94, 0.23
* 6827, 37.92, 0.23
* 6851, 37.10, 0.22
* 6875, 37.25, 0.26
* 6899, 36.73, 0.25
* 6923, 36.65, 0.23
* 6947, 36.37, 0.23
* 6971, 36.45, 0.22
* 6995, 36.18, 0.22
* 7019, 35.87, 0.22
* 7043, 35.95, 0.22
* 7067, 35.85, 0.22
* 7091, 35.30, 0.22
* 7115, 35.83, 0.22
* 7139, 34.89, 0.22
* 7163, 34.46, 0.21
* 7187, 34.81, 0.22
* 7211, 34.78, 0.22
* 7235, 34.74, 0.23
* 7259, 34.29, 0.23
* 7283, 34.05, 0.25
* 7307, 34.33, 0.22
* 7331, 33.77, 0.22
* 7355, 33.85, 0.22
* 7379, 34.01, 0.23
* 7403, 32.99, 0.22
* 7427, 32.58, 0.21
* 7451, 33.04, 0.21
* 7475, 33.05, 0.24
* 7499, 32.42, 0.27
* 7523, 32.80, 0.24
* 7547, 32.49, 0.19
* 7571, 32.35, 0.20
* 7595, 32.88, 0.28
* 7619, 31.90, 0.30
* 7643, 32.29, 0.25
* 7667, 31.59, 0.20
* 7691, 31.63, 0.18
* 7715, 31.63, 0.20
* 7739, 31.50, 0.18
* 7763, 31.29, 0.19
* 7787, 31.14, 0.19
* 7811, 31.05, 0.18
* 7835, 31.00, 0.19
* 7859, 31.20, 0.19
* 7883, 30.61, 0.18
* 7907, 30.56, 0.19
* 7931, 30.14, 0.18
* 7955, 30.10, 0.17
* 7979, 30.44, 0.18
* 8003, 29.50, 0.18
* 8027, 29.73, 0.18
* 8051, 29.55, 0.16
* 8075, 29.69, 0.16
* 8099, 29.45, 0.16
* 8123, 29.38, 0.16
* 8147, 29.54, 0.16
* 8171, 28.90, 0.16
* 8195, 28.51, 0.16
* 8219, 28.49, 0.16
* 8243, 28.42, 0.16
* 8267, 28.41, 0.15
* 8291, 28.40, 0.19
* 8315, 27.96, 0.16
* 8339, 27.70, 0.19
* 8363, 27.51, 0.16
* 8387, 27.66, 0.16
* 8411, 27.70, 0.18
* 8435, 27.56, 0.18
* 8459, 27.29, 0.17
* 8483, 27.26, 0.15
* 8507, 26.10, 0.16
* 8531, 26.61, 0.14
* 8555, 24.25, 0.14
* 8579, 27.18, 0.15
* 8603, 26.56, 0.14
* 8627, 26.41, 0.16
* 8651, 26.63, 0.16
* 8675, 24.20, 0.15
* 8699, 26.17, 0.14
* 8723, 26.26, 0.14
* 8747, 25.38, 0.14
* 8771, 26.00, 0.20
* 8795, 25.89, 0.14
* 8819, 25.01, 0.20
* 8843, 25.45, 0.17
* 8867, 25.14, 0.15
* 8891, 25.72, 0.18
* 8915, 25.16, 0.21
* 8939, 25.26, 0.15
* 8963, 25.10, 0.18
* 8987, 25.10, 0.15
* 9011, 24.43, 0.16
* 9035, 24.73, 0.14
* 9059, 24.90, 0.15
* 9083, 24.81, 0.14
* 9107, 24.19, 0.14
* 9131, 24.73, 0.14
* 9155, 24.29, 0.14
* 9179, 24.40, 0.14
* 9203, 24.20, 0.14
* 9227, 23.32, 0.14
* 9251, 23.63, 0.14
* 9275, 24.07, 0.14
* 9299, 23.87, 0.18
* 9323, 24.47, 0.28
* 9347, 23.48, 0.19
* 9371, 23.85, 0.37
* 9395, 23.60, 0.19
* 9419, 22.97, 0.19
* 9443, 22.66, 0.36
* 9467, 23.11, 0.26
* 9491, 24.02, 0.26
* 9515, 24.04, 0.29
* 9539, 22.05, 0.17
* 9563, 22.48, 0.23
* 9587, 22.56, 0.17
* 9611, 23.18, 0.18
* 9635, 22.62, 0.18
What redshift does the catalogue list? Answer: 0.00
